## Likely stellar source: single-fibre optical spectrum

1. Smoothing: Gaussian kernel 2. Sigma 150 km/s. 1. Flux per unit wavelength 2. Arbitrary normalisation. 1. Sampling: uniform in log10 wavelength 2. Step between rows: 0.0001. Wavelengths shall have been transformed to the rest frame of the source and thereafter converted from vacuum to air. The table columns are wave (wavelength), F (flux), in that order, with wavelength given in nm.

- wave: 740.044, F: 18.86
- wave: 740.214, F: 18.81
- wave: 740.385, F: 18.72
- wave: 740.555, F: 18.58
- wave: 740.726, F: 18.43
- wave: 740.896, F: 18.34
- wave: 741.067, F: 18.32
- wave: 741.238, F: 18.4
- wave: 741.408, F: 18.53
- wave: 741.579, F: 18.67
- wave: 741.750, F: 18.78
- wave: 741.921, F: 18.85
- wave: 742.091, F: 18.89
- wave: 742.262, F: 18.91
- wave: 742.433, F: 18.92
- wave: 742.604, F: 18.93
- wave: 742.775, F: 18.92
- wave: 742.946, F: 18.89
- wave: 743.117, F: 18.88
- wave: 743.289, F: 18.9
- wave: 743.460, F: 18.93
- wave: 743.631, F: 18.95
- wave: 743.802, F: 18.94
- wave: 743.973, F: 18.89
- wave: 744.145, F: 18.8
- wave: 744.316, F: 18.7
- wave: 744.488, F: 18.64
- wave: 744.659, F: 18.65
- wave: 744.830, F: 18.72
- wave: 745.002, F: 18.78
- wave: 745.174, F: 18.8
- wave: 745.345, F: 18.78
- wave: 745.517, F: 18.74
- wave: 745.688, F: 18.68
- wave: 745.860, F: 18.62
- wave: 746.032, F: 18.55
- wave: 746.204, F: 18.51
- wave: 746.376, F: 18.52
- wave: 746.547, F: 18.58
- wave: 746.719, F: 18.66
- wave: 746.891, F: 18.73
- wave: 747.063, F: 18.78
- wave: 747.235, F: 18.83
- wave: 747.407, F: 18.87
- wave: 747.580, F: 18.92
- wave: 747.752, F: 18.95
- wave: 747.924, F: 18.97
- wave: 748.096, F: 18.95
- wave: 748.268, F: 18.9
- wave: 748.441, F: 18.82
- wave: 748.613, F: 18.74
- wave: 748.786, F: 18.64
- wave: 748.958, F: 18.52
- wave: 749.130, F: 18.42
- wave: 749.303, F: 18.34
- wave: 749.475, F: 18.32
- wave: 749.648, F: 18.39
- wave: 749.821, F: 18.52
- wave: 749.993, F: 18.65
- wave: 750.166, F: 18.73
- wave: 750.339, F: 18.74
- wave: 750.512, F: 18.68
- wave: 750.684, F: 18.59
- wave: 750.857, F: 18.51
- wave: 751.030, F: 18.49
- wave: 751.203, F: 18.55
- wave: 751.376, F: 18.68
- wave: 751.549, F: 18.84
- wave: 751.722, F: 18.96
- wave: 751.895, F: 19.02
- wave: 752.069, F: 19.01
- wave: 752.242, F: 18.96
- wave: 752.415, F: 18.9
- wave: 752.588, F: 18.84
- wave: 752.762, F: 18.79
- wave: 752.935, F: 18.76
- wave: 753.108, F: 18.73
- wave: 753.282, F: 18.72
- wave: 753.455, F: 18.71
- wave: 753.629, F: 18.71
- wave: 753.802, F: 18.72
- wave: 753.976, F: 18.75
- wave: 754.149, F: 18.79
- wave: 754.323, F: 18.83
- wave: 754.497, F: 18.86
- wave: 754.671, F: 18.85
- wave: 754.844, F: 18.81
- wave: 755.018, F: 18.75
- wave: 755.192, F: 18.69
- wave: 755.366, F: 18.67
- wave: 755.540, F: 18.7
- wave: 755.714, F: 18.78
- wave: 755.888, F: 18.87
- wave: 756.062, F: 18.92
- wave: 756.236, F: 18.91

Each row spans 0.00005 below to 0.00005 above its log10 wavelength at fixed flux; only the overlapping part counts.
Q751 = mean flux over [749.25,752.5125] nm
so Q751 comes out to 18.7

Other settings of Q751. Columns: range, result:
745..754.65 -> 18.7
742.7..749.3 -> 18.8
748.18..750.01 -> 18.6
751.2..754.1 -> 18.8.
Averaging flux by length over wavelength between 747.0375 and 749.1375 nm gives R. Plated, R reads 18.8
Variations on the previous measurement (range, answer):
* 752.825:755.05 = 18.8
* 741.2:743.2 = 18.8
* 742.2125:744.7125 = 18.9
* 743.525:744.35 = 18.9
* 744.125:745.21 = 18.7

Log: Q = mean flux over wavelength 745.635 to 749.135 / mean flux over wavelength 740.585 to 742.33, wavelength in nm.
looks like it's 1.0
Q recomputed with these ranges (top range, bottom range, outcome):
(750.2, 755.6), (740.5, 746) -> 1.00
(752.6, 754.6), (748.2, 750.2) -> 1.01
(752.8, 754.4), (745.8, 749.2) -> 1.00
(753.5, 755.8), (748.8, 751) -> 1.01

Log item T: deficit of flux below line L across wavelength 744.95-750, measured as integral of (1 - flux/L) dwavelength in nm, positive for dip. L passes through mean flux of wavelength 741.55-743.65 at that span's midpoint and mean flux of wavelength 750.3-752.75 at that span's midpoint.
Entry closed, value 0.037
